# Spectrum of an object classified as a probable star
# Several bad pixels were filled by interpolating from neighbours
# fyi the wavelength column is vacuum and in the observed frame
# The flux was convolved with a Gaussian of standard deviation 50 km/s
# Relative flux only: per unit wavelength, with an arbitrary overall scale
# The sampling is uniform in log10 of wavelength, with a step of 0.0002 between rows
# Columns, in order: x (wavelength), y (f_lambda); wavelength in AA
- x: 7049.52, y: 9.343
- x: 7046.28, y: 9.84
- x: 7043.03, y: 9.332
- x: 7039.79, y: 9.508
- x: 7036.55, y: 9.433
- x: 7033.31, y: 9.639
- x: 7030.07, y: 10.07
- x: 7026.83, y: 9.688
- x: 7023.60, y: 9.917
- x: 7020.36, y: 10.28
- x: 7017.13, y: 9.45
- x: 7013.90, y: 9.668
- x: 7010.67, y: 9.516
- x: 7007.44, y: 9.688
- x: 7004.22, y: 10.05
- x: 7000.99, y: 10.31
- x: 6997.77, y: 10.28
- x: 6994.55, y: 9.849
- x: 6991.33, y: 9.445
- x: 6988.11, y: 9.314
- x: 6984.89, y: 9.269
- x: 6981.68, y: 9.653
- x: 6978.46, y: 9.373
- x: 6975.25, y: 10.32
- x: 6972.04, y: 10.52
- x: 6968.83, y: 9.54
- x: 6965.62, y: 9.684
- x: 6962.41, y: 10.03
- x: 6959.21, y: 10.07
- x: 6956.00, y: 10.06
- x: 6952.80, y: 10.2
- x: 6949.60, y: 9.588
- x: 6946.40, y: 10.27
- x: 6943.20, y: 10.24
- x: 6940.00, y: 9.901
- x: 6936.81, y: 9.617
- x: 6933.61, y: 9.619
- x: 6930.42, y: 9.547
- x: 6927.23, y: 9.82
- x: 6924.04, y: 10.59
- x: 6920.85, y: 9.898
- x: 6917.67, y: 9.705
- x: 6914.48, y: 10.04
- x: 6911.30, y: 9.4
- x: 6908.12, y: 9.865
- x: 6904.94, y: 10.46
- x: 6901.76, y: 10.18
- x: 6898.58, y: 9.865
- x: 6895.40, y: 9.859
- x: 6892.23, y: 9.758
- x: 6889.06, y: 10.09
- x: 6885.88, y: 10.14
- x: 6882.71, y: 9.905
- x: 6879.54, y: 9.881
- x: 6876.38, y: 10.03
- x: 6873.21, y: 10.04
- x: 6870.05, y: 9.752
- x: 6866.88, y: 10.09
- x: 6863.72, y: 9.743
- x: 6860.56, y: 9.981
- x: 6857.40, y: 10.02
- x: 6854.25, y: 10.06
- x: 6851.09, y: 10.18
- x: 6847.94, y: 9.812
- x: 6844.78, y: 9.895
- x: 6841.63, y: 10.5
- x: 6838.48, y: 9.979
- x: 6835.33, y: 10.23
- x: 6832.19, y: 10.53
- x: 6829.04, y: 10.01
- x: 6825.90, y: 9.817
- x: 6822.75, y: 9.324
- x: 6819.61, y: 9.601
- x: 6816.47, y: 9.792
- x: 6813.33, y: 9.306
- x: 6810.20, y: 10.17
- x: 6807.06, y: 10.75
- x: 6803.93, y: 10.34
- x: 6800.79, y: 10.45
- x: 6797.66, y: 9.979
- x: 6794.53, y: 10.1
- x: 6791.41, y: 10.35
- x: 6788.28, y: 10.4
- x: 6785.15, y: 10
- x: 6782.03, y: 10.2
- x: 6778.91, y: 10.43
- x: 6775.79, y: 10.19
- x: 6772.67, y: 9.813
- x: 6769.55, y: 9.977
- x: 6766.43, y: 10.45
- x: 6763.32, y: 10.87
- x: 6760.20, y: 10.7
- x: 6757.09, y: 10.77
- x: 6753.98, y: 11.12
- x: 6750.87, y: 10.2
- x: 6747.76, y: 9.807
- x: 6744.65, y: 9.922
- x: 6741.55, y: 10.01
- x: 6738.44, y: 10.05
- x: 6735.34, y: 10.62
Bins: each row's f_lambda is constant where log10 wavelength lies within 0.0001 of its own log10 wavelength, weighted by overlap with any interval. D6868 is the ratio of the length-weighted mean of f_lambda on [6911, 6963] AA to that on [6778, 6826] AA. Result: 1.0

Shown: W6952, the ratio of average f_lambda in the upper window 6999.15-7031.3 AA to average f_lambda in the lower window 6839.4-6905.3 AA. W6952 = 1.0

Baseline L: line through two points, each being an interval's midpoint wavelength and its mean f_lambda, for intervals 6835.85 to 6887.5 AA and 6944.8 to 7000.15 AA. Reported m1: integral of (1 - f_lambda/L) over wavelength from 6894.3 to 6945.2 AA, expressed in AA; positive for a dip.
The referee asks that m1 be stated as 0.1 AA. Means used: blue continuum 10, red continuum 9.86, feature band 9.92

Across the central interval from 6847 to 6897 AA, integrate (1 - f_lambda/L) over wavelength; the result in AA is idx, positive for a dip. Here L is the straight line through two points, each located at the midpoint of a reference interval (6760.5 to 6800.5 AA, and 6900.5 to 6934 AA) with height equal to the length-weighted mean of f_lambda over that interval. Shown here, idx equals 0.4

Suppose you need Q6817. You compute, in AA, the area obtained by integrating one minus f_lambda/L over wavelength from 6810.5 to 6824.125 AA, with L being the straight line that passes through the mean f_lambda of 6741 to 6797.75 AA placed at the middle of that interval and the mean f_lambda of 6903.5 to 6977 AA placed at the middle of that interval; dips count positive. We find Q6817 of 0.8 AA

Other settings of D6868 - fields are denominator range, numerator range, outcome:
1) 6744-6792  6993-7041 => 0.95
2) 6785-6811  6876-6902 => 0.97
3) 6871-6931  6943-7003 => 0.99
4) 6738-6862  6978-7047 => 0.96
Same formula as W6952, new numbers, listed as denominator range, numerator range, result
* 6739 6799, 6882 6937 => 0.96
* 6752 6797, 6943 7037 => 0.95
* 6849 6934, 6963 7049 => 0.98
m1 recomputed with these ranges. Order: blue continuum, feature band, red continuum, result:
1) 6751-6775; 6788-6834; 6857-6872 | 0.8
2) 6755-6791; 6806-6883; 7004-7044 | 1.5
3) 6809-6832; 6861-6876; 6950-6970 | -0.2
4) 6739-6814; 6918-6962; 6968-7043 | -0.2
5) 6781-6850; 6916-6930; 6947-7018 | -0.1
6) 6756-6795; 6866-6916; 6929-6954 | 0.3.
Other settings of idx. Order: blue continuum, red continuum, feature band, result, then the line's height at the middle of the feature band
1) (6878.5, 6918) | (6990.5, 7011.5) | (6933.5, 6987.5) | 0.24 AA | 9.92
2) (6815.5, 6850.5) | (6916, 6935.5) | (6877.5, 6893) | -0.10 AA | 9.9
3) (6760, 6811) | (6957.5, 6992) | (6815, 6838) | 0.61 AA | 10.2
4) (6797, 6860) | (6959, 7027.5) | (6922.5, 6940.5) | 0.10 AA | 9.9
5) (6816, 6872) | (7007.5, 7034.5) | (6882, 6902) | -0.09 AA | 9.91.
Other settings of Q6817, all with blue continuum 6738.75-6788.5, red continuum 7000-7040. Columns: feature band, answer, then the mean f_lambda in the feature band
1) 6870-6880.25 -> 0.1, 9.96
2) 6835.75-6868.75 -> 0.3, 10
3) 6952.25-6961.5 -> -0.2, 10.1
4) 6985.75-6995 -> 0.3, 9.47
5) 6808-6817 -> 0.3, 9.82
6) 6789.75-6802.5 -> 0.0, 10.2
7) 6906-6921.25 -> 0.3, 9.8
